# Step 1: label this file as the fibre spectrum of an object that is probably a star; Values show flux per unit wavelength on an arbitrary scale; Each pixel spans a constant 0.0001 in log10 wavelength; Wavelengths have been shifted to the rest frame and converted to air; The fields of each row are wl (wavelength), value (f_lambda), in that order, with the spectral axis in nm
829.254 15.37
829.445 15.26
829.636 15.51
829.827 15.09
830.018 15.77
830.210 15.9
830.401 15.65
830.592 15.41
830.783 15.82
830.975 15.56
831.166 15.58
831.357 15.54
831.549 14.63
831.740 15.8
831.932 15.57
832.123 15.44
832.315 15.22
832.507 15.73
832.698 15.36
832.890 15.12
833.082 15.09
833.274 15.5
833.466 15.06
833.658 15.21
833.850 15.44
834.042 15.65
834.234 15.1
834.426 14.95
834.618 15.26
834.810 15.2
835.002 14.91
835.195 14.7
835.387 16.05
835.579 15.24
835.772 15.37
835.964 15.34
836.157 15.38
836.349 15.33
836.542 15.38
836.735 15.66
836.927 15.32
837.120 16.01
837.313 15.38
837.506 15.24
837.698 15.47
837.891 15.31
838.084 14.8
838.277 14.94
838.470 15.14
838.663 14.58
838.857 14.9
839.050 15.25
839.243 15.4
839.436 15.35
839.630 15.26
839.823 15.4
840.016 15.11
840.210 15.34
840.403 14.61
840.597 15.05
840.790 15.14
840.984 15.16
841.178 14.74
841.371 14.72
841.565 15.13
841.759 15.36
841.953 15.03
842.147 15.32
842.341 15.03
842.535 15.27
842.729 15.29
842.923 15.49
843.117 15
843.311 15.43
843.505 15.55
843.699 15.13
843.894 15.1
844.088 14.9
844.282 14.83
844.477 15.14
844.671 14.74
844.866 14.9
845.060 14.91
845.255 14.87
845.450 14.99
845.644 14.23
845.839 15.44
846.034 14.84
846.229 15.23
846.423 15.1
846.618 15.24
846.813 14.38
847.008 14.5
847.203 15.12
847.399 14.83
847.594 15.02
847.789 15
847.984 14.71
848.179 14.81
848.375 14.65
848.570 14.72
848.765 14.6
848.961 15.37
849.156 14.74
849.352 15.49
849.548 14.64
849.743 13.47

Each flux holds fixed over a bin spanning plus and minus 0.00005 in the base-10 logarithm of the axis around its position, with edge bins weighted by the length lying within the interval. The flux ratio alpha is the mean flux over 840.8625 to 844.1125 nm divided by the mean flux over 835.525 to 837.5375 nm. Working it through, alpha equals 0.98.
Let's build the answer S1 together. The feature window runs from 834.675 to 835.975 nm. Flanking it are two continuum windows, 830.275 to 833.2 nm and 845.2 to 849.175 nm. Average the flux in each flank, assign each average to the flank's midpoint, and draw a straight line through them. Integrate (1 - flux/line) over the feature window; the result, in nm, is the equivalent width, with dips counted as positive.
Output 0.00 nm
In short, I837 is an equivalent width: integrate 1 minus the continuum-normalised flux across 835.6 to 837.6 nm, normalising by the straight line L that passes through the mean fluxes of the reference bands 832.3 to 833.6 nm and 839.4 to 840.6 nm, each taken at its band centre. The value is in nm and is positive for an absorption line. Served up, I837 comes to -0.03 nm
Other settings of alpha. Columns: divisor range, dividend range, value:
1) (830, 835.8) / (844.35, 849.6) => 0.97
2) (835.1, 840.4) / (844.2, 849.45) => 0.98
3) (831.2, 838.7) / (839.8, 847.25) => 0.98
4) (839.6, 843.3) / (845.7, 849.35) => 0.99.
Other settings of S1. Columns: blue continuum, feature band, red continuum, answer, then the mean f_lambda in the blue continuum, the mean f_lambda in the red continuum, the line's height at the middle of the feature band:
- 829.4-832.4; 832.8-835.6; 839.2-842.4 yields 0.02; 15.5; 15.1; 15.4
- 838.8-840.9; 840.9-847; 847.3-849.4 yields 0.00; 15.2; 14.9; 15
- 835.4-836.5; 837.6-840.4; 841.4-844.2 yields 0.03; 15.4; 15.2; 15.3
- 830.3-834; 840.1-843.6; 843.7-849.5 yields -0.02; 15.4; 14.9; 15.1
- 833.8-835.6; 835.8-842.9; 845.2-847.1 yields -0.05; 15.3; 14.9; 15.1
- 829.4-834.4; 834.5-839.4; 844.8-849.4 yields -0.01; 15.4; 14.9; 15.2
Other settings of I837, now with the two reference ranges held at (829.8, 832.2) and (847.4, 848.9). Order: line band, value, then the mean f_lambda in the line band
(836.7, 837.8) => -0.017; 15.5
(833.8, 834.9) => 0.009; 15.3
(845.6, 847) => -0.003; 14.9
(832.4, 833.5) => 0.009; 15.3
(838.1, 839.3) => 0.016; 15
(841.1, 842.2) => 0.003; 15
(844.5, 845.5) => 0.003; 14.9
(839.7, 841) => 0.002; 15.1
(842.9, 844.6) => -0.018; 15.2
